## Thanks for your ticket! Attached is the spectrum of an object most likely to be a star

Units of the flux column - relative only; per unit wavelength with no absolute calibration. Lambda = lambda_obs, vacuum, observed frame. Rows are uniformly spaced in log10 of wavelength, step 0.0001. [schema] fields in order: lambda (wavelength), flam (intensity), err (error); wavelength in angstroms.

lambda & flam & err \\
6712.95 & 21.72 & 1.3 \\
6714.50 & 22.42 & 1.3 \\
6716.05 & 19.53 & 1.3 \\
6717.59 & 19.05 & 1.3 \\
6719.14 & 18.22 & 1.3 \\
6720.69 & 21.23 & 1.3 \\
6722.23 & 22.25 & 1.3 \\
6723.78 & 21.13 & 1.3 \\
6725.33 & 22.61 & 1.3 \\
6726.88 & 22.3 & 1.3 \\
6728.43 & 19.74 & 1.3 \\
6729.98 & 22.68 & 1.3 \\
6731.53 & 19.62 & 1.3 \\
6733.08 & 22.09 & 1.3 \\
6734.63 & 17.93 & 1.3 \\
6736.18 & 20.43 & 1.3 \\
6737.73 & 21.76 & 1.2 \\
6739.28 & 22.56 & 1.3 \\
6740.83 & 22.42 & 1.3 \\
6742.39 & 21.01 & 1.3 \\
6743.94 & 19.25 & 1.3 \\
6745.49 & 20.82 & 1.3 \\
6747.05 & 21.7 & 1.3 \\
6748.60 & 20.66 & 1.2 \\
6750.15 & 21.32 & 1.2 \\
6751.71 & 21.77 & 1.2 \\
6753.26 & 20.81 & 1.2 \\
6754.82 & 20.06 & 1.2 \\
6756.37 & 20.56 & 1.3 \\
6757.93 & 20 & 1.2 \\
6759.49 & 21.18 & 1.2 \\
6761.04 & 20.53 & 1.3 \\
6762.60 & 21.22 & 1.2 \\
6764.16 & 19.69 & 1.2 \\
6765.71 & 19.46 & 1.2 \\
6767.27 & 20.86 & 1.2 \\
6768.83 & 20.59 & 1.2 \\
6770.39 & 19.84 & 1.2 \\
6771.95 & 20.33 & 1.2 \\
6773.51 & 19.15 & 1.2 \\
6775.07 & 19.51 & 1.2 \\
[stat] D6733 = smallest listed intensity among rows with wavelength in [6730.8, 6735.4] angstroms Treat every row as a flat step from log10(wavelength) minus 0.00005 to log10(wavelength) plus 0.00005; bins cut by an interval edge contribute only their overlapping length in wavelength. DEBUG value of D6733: 17.93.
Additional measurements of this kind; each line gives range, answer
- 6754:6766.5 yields 19.46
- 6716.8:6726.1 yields 18.22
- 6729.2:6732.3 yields 19.62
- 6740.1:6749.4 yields 19.25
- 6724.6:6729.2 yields 19.74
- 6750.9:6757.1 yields 20.06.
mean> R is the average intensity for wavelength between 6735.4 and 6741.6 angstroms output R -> 21.8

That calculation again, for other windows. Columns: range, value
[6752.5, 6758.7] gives 20.3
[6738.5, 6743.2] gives 22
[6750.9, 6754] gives 21.3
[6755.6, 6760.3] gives 20.6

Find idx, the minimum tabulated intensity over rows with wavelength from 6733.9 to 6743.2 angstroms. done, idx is 17.93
